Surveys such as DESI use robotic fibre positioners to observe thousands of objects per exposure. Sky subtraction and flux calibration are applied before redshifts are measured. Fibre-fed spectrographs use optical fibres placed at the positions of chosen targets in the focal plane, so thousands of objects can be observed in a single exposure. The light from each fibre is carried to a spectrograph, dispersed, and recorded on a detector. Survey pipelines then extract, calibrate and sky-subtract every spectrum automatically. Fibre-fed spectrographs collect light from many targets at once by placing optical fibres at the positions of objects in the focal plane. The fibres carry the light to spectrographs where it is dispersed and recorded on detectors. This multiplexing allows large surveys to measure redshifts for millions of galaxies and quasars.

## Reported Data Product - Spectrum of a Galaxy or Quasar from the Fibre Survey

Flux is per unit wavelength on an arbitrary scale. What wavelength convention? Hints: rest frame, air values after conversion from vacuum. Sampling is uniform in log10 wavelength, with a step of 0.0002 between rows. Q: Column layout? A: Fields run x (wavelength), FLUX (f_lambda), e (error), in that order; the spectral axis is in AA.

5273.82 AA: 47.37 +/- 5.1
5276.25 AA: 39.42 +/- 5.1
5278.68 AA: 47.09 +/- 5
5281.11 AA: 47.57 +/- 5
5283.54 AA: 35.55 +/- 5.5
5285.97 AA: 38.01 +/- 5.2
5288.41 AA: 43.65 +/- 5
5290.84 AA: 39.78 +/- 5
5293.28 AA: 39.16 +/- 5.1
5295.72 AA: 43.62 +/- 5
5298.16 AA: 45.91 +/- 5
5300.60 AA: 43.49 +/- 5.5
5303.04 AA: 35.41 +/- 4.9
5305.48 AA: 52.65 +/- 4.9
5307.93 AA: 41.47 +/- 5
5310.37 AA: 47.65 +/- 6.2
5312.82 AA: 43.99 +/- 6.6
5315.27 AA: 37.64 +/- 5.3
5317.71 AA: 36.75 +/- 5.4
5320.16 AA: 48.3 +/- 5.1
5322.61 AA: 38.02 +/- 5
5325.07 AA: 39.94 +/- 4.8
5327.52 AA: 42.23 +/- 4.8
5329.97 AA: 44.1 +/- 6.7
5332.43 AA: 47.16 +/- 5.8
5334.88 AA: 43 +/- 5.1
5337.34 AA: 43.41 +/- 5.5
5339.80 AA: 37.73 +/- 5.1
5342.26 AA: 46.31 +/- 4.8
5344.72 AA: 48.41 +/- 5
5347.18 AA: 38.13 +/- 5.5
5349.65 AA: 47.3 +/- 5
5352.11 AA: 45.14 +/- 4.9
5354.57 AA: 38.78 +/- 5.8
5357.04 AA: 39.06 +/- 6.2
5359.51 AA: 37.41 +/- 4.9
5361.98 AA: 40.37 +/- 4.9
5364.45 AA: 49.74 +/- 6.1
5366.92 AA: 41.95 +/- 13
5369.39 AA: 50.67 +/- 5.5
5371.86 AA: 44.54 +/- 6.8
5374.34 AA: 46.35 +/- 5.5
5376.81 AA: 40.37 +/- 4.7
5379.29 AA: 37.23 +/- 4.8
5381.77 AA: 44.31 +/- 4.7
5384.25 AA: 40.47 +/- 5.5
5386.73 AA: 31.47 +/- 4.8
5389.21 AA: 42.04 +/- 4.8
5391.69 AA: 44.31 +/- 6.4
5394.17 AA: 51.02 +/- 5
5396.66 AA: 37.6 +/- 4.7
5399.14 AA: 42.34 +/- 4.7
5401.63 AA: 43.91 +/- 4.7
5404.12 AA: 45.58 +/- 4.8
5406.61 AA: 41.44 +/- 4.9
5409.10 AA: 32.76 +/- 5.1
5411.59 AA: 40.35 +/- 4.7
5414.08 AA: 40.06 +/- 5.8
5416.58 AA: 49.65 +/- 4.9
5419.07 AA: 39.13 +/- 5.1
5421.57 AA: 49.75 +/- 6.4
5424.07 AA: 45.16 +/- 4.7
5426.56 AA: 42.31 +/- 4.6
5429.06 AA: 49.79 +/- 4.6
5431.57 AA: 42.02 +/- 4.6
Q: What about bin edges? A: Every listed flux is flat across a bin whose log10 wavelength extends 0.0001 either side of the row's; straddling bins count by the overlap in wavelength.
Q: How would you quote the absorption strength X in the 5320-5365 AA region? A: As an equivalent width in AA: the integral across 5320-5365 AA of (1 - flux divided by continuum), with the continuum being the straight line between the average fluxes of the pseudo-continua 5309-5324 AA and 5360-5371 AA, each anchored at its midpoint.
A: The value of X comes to 1.0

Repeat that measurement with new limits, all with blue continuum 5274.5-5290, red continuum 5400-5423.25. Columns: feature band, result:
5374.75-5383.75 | 0.27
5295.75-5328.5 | -0.35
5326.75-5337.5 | -0.48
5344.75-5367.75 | 0.00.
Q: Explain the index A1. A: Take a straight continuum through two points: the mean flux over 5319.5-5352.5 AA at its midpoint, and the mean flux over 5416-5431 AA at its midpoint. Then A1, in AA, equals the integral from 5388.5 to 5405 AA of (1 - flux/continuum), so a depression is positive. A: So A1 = 0.4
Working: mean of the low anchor 43.4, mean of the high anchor 45.6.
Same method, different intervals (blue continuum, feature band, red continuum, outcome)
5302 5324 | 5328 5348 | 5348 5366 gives -0.5 AA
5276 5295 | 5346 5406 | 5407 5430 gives 0.1 AA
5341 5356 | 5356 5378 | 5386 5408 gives 0.0 AA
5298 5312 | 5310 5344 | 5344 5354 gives 1.3 AA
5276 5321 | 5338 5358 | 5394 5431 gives 0.0 AA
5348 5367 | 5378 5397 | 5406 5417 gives 0.0 AA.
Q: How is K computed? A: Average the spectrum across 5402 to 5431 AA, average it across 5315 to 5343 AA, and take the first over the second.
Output 1.03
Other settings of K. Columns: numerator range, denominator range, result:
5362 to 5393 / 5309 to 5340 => 1.01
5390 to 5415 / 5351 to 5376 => 0.97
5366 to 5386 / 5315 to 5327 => 1.06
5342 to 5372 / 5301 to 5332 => 1.03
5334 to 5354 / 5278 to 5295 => 1.05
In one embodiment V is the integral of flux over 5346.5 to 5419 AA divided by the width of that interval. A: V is 42.2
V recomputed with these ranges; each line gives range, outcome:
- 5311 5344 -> 42.4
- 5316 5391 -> 42.3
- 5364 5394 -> 42.9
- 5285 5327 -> 42.1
